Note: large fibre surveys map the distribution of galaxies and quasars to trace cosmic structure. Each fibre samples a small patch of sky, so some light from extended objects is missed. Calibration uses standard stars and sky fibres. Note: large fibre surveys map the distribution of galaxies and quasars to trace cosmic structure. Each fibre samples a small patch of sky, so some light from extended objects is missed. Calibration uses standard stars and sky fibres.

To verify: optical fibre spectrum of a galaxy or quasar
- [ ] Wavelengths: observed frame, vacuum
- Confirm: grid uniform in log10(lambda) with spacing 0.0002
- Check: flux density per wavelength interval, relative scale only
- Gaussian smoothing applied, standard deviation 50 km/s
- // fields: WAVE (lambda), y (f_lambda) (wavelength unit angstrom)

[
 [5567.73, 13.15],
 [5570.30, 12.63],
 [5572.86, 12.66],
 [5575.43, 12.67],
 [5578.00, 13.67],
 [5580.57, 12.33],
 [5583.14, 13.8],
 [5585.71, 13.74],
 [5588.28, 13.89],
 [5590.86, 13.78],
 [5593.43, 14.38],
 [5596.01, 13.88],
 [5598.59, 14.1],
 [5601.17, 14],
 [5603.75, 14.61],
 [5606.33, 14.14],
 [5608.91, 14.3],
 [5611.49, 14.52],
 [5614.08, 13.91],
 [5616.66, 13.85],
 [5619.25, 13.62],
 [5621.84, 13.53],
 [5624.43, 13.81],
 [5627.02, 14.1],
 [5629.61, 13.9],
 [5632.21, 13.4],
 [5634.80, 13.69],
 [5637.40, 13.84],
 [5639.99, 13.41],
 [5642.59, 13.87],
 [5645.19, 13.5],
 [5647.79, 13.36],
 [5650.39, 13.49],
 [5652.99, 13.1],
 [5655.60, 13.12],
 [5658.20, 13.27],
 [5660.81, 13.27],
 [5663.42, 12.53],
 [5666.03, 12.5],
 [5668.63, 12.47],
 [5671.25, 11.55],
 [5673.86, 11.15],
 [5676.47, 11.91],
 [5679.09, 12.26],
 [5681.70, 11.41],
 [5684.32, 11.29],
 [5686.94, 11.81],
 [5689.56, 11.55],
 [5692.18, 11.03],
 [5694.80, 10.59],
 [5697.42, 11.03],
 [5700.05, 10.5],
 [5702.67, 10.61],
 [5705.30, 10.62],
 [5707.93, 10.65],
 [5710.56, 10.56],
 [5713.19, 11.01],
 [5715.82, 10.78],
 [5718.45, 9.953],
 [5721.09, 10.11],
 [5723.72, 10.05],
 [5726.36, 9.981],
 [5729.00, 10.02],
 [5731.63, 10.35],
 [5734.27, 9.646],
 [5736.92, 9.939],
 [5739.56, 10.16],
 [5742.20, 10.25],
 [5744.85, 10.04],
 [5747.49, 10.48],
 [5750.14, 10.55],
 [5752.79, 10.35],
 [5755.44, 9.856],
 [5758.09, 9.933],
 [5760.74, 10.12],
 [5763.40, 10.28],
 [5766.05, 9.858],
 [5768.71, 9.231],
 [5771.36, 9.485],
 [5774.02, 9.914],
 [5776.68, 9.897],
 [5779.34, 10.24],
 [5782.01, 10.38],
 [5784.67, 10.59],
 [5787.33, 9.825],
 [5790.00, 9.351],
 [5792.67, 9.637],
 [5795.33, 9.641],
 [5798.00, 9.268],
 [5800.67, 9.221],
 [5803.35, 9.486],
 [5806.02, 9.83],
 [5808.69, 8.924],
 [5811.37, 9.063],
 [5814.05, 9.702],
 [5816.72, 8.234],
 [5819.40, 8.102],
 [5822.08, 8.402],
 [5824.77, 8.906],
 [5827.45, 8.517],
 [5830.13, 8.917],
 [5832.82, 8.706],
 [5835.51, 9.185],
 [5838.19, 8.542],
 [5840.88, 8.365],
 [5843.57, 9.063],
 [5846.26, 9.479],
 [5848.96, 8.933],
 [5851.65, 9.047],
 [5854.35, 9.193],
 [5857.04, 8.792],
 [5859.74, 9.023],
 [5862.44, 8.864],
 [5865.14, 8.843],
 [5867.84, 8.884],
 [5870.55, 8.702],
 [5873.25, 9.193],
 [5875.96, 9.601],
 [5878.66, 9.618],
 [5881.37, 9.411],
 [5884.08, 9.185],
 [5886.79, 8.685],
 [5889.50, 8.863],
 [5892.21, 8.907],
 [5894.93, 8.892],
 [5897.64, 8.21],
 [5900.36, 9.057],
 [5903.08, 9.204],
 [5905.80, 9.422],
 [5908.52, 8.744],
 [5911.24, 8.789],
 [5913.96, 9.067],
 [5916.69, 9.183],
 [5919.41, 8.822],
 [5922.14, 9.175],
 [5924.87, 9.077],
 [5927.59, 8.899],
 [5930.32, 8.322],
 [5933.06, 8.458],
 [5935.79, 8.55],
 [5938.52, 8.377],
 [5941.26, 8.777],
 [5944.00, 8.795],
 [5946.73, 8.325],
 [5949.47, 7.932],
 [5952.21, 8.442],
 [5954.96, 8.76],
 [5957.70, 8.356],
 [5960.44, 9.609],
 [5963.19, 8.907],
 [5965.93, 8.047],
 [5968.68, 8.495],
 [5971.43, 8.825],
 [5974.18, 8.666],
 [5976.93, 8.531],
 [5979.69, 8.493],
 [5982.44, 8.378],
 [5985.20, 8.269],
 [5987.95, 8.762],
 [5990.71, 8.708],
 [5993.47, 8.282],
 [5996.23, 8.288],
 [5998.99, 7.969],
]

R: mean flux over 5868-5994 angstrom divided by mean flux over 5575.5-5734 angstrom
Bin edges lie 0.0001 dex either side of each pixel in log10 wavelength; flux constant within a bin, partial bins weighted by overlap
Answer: 0.70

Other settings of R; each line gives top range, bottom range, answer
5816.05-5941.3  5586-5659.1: 0.64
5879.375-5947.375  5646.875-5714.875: 0.75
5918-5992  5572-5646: 0.63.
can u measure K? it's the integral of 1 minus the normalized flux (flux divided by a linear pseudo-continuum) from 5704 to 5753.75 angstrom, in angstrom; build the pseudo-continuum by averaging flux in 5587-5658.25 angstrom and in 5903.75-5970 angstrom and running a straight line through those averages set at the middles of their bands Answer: 7.4 angstrom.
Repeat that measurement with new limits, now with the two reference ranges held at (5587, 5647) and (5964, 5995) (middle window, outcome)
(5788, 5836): 8.44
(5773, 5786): 1.44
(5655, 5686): 2.16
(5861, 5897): 3.48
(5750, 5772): 3.40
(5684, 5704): 2.70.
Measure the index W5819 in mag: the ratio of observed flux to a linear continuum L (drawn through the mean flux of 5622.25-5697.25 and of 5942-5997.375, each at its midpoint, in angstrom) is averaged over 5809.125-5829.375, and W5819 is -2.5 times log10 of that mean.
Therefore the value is 0.21 mag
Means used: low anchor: 12.7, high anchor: 8.55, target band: 8.72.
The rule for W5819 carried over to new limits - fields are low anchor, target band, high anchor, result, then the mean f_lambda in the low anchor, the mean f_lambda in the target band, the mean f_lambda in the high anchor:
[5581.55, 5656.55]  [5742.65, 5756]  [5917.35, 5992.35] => 0.15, 13.8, 10.3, 8.63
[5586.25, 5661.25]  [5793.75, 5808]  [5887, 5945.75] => 0.14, 13.8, 9.47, 8.83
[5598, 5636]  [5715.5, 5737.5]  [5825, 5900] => 0.17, 14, 10.1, 8.95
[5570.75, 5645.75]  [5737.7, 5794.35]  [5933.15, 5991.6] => 0.14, 13.7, 10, 8.57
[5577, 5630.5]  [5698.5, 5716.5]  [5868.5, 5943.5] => 0.14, 13.9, 10.7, 8.93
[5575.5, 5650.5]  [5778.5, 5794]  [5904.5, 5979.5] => 0.12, 13.8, 9.99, 8.71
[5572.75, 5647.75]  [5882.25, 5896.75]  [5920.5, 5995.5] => 0.08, 13.8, 8.9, 8.6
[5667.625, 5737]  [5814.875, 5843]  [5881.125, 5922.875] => 0.12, 10.9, 8.62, 8.96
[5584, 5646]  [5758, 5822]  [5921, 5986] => 0.17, 13.9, 9.56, 8.6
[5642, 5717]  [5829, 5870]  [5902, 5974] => 0.10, 11.9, 8.92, 8.74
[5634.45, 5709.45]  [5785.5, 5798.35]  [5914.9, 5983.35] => 0.11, 12.2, 9.61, 8.65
